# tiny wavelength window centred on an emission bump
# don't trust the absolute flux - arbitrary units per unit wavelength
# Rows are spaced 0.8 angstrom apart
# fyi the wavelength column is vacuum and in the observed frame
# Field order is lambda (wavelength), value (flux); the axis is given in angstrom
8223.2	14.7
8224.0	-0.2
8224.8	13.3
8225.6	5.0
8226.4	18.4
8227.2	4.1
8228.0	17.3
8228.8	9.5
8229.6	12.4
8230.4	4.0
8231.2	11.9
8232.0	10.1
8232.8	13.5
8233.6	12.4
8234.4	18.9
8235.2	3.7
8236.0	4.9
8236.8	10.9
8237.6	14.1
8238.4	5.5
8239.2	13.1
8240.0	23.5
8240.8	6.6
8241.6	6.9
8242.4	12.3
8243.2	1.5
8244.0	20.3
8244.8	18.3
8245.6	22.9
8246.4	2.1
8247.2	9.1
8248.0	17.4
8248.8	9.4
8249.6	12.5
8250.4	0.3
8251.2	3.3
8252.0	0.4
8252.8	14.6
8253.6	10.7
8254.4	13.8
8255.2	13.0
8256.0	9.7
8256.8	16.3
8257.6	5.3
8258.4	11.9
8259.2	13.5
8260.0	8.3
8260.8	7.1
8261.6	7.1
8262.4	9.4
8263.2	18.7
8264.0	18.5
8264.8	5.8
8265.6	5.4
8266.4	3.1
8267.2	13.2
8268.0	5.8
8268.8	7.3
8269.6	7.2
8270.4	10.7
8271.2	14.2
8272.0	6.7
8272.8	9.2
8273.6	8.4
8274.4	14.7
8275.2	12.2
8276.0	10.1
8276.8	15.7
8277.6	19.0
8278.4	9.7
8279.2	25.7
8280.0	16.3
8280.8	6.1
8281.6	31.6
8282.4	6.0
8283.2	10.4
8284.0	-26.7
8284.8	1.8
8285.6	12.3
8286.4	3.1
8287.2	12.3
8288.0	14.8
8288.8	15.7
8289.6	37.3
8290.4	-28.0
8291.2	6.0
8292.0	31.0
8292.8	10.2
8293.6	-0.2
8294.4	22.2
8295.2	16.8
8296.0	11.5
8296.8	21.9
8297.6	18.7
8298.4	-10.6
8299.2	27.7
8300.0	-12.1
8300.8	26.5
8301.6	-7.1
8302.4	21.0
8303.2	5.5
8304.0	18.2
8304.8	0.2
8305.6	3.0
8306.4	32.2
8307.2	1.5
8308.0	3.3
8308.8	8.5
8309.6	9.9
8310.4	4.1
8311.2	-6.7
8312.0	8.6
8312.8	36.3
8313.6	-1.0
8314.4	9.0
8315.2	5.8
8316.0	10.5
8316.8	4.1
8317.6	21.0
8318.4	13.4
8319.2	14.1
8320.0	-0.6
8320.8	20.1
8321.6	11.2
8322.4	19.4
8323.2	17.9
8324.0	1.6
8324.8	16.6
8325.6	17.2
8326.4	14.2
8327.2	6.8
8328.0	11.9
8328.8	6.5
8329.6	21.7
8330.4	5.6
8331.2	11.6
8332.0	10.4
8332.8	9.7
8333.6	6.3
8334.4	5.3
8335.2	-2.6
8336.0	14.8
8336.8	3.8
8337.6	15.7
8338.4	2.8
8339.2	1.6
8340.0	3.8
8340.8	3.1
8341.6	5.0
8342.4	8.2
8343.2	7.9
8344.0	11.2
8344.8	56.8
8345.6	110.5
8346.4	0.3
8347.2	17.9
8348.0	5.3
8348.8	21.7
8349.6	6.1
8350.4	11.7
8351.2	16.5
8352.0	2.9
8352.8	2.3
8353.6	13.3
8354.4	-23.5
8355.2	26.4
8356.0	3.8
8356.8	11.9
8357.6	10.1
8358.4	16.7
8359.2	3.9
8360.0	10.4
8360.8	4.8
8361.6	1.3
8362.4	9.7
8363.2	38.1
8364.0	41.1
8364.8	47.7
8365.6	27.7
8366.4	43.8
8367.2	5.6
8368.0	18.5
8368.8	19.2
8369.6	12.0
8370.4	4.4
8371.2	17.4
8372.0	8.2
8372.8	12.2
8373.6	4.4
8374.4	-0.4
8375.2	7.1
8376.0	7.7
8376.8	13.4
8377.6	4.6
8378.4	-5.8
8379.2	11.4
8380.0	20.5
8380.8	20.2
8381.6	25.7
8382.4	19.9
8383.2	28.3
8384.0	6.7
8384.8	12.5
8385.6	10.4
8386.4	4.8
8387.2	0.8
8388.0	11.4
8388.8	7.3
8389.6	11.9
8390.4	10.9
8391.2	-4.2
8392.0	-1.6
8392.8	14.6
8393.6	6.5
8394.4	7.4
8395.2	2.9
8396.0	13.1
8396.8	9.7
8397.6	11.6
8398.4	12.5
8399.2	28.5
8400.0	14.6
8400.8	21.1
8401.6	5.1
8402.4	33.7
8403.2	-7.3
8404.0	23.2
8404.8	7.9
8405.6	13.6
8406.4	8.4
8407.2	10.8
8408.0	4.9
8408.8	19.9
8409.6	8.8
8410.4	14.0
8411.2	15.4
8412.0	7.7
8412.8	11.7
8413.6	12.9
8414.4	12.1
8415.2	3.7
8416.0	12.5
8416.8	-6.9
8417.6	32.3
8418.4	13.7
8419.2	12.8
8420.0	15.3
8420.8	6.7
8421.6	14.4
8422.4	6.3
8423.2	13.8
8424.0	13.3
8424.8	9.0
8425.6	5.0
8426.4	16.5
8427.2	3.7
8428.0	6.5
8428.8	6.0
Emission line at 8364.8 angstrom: [S II]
